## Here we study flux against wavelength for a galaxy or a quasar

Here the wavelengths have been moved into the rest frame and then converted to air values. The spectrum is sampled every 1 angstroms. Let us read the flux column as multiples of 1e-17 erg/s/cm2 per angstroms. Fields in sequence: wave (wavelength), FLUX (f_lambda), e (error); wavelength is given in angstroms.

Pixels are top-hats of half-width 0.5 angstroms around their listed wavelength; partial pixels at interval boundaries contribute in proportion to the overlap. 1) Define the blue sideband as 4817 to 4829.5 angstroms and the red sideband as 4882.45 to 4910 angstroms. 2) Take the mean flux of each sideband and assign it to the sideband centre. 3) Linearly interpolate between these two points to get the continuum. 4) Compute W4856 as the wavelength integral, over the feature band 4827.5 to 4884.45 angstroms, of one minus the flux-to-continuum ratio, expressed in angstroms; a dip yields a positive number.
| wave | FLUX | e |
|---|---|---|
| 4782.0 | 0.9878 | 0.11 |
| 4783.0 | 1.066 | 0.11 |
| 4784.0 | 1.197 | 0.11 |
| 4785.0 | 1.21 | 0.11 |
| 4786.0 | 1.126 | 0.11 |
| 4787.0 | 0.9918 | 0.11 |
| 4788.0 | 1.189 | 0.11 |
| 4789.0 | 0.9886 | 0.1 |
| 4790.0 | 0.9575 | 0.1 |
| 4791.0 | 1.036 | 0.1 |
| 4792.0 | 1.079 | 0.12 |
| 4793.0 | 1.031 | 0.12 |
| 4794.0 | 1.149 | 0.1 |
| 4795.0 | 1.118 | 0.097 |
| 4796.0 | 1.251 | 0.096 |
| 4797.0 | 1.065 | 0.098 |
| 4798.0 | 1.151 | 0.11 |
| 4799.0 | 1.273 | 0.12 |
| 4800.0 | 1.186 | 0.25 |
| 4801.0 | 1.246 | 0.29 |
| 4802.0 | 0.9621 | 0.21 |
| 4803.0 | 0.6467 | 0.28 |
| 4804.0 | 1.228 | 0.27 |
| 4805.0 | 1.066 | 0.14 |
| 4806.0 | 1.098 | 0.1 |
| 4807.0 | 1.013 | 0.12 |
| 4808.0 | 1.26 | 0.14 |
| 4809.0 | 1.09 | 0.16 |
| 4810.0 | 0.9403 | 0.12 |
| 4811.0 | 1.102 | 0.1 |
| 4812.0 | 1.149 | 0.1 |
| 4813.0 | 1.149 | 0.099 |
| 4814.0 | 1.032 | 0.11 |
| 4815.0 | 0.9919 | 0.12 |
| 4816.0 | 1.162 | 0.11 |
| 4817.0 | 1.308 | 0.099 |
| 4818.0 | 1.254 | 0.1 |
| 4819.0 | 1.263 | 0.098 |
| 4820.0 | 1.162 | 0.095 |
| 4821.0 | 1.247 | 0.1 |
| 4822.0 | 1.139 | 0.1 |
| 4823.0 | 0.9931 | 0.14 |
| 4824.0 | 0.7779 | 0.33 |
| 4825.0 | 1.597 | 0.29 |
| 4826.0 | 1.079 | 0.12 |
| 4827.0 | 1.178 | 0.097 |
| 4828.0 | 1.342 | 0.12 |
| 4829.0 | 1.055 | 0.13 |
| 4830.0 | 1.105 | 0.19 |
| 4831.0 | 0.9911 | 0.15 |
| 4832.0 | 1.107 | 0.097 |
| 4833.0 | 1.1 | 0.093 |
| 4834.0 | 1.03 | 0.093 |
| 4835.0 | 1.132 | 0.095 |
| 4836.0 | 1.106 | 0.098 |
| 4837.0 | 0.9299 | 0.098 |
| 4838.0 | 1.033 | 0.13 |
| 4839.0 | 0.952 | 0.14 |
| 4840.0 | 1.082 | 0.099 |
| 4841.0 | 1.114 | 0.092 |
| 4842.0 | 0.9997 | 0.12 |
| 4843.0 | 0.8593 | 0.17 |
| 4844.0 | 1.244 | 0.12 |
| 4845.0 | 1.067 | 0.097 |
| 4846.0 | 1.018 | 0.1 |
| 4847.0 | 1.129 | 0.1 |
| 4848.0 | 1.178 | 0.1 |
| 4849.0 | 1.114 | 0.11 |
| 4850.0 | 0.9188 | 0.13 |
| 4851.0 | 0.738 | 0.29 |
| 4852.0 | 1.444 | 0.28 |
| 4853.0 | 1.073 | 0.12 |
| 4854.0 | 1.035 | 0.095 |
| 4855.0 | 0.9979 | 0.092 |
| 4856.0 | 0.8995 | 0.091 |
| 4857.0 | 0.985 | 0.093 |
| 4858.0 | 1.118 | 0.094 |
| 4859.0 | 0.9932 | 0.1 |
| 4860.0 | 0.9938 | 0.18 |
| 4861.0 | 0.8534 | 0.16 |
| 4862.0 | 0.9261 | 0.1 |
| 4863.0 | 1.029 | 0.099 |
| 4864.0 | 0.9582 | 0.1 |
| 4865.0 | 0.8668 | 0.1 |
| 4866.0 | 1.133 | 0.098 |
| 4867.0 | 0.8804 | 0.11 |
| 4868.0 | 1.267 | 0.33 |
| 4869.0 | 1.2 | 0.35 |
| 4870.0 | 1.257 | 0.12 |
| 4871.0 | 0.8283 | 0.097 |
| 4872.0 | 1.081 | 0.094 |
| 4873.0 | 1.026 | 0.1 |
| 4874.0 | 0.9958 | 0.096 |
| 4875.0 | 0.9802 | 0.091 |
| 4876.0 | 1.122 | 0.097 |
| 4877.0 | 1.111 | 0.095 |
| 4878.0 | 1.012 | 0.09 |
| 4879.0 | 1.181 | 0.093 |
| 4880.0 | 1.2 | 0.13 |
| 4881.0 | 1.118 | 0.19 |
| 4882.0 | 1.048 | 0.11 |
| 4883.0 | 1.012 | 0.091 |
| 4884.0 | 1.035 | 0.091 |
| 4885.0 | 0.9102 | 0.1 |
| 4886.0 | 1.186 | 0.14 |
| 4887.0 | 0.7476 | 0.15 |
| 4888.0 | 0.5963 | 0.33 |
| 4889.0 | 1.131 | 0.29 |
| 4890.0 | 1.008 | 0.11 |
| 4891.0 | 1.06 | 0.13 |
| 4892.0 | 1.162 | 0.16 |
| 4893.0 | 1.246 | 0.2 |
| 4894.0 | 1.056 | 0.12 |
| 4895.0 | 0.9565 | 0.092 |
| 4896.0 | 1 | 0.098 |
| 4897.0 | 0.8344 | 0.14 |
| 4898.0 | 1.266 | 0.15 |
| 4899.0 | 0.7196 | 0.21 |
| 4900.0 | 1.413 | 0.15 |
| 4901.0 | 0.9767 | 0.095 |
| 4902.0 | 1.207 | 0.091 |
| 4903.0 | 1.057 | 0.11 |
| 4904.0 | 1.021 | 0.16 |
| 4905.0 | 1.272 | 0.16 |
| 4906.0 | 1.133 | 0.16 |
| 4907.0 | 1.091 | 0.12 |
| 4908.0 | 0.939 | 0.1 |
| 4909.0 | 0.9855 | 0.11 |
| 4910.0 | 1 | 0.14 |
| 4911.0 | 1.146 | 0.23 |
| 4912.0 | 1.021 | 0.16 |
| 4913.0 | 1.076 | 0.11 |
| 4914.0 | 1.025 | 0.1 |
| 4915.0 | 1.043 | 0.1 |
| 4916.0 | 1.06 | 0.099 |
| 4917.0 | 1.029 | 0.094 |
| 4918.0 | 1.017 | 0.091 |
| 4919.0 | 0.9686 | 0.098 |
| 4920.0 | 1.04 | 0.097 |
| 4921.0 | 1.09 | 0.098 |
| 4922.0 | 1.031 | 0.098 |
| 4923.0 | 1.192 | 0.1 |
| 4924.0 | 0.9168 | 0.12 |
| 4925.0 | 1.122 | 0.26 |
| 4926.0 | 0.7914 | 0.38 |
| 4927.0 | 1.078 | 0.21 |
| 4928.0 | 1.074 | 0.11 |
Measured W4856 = 3.17 angstroms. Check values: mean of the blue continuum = 1.18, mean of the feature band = 1.05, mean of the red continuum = 1.04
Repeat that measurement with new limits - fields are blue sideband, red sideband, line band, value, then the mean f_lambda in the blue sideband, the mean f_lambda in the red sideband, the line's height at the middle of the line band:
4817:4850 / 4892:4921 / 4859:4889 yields 1.7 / 1.11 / 1.06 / 1.08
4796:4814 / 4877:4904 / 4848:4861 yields 0.5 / 1.1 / 1.04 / 1.07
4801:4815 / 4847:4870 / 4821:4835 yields -0.9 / 1.06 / 1.03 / 1.05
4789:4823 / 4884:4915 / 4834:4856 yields 0.6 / 1.11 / 1.04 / 1.08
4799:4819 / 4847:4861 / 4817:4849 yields -1.2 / 1.11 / 1.03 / 1.07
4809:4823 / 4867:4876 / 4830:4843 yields 0.8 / 1.14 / 1.07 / 1.11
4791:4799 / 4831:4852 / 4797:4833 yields -1.0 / 1.12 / 1.05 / 1.09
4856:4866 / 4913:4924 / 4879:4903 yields -0.7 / 0.974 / 1.04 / 1.01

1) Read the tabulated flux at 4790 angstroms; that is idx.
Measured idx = 0.9575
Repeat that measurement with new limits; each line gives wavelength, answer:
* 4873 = 1.026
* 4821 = 1.247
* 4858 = 1.118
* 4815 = 0.9919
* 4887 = 0.7476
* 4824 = 0.7779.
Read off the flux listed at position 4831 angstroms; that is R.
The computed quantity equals 0.9911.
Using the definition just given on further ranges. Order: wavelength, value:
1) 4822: 1.139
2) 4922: 1.031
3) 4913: 1.076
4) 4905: 1.272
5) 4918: 1.017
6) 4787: 0.9918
